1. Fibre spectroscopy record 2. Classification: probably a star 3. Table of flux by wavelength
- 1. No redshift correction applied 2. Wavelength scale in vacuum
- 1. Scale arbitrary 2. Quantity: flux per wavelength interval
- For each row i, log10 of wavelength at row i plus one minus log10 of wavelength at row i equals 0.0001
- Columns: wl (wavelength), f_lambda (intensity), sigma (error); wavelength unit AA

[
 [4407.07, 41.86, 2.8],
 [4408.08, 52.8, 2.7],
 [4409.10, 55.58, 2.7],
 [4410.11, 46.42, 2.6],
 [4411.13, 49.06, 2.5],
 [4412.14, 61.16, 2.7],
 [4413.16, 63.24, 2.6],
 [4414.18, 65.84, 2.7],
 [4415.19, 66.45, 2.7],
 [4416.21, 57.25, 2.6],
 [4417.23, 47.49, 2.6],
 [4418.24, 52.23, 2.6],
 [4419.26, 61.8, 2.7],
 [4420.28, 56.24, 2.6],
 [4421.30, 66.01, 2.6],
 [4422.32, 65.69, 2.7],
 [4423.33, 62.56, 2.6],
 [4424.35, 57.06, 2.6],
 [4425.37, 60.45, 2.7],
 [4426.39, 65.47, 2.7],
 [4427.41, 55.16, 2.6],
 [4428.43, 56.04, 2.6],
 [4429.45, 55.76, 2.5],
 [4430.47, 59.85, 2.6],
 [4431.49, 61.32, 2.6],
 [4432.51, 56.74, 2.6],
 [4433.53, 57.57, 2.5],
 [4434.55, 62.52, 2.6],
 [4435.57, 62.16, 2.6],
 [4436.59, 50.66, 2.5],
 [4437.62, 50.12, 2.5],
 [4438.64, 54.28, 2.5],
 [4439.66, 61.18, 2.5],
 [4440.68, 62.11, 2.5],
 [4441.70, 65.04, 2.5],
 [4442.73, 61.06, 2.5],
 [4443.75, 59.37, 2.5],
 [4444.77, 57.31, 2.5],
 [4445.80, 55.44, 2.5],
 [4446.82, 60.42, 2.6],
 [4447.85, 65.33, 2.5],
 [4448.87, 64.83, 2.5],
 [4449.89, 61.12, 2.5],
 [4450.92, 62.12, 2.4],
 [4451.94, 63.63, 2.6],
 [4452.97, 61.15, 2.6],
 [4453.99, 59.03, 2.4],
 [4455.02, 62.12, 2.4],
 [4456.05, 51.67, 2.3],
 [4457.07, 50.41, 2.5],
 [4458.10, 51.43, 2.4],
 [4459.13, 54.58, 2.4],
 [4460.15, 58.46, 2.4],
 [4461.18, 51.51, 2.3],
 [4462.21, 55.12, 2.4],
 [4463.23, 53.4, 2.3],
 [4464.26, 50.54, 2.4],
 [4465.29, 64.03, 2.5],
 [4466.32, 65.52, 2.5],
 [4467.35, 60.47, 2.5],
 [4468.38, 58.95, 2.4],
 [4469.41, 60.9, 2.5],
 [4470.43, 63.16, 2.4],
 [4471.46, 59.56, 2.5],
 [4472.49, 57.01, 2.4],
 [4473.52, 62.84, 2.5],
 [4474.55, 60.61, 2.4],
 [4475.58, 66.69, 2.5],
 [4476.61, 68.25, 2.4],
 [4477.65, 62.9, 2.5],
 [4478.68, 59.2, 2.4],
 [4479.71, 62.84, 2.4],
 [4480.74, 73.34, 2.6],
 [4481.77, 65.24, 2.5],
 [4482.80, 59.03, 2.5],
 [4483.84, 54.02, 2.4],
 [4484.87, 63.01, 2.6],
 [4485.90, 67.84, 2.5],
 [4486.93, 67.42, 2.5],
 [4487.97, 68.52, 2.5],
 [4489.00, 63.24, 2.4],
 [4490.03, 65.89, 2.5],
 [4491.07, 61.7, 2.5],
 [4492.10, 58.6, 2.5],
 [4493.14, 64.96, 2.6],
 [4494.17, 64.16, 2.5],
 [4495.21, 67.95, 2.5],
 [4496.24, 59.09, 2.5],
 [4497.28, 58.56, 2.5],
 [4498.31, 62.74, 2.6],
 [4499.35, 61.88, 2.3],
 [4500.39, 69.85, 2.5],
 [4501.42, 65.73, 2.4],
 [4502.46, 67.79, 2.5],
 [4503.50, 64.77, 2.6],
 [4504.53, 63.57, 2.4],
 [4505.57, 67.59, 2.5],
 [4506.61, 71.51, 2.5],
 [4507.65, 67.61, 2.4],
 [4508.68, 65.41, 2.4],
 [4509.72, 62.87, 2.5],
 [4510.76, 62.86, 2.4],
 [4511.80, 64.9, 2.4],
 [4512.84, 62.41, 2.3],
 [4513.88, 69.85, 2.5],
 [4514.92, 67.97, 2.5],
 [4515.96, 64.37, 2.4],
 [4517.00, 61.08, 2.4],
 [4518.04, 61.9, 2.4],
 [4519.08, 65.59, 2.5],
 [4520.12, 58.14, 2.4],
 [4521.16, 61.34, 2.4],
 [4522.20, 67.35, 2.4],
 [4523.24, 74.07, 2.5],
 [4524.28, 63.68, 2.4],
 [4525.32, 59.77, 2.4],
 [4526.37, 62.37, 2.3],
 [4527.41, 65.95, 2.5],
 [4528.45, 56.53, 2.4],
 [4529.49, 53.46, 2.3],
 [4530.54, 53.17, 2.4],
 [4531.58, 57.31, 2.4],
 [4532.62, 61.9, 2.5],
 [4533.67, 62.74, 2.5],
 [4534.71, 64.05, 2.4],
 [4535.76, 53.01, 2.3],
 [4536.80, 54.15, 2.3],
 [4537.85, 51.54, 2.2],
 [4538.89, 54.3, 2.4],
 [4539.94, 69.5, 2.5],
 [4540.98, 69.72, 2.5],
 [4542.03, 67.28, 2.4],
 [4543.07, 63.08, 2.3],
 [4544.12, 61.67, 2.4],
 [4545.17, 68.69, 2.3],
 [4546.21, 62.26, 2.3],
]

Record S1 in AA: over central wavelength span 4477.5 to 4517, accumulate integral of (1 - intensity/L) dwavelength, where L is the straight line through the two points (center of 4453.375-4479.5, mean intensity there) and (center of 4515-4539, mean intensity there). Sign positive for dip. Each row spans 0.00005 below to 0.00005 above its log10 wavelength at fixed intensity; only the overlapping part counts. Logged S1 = -3.2 AA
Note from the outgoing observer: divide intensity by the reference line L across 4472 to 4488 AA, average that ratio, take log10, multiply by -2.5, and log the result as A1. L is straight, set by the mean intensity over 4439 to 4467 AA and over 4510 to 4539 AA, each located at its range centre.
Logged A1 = -0.07 mag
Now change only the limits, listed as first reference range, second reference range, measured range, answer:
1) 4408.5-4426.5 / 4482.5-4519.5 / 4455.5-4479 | 0.06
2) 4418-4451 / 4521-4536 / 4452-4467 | 0.06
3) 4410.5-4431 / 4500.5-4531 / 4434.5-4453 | 0.01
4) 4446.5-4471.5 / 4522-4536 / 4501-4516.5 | -0.09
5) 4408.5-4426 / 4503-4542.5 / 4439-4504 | -0.01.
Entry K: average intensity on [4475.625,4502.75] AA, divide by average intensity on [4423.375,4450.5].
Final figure 1.08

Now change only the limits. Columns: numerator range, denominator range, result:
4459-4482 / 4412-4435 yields 1.02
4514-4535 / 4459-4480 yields 1.04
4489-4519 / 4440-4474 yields 1.09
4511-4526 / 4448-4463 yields 1.11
